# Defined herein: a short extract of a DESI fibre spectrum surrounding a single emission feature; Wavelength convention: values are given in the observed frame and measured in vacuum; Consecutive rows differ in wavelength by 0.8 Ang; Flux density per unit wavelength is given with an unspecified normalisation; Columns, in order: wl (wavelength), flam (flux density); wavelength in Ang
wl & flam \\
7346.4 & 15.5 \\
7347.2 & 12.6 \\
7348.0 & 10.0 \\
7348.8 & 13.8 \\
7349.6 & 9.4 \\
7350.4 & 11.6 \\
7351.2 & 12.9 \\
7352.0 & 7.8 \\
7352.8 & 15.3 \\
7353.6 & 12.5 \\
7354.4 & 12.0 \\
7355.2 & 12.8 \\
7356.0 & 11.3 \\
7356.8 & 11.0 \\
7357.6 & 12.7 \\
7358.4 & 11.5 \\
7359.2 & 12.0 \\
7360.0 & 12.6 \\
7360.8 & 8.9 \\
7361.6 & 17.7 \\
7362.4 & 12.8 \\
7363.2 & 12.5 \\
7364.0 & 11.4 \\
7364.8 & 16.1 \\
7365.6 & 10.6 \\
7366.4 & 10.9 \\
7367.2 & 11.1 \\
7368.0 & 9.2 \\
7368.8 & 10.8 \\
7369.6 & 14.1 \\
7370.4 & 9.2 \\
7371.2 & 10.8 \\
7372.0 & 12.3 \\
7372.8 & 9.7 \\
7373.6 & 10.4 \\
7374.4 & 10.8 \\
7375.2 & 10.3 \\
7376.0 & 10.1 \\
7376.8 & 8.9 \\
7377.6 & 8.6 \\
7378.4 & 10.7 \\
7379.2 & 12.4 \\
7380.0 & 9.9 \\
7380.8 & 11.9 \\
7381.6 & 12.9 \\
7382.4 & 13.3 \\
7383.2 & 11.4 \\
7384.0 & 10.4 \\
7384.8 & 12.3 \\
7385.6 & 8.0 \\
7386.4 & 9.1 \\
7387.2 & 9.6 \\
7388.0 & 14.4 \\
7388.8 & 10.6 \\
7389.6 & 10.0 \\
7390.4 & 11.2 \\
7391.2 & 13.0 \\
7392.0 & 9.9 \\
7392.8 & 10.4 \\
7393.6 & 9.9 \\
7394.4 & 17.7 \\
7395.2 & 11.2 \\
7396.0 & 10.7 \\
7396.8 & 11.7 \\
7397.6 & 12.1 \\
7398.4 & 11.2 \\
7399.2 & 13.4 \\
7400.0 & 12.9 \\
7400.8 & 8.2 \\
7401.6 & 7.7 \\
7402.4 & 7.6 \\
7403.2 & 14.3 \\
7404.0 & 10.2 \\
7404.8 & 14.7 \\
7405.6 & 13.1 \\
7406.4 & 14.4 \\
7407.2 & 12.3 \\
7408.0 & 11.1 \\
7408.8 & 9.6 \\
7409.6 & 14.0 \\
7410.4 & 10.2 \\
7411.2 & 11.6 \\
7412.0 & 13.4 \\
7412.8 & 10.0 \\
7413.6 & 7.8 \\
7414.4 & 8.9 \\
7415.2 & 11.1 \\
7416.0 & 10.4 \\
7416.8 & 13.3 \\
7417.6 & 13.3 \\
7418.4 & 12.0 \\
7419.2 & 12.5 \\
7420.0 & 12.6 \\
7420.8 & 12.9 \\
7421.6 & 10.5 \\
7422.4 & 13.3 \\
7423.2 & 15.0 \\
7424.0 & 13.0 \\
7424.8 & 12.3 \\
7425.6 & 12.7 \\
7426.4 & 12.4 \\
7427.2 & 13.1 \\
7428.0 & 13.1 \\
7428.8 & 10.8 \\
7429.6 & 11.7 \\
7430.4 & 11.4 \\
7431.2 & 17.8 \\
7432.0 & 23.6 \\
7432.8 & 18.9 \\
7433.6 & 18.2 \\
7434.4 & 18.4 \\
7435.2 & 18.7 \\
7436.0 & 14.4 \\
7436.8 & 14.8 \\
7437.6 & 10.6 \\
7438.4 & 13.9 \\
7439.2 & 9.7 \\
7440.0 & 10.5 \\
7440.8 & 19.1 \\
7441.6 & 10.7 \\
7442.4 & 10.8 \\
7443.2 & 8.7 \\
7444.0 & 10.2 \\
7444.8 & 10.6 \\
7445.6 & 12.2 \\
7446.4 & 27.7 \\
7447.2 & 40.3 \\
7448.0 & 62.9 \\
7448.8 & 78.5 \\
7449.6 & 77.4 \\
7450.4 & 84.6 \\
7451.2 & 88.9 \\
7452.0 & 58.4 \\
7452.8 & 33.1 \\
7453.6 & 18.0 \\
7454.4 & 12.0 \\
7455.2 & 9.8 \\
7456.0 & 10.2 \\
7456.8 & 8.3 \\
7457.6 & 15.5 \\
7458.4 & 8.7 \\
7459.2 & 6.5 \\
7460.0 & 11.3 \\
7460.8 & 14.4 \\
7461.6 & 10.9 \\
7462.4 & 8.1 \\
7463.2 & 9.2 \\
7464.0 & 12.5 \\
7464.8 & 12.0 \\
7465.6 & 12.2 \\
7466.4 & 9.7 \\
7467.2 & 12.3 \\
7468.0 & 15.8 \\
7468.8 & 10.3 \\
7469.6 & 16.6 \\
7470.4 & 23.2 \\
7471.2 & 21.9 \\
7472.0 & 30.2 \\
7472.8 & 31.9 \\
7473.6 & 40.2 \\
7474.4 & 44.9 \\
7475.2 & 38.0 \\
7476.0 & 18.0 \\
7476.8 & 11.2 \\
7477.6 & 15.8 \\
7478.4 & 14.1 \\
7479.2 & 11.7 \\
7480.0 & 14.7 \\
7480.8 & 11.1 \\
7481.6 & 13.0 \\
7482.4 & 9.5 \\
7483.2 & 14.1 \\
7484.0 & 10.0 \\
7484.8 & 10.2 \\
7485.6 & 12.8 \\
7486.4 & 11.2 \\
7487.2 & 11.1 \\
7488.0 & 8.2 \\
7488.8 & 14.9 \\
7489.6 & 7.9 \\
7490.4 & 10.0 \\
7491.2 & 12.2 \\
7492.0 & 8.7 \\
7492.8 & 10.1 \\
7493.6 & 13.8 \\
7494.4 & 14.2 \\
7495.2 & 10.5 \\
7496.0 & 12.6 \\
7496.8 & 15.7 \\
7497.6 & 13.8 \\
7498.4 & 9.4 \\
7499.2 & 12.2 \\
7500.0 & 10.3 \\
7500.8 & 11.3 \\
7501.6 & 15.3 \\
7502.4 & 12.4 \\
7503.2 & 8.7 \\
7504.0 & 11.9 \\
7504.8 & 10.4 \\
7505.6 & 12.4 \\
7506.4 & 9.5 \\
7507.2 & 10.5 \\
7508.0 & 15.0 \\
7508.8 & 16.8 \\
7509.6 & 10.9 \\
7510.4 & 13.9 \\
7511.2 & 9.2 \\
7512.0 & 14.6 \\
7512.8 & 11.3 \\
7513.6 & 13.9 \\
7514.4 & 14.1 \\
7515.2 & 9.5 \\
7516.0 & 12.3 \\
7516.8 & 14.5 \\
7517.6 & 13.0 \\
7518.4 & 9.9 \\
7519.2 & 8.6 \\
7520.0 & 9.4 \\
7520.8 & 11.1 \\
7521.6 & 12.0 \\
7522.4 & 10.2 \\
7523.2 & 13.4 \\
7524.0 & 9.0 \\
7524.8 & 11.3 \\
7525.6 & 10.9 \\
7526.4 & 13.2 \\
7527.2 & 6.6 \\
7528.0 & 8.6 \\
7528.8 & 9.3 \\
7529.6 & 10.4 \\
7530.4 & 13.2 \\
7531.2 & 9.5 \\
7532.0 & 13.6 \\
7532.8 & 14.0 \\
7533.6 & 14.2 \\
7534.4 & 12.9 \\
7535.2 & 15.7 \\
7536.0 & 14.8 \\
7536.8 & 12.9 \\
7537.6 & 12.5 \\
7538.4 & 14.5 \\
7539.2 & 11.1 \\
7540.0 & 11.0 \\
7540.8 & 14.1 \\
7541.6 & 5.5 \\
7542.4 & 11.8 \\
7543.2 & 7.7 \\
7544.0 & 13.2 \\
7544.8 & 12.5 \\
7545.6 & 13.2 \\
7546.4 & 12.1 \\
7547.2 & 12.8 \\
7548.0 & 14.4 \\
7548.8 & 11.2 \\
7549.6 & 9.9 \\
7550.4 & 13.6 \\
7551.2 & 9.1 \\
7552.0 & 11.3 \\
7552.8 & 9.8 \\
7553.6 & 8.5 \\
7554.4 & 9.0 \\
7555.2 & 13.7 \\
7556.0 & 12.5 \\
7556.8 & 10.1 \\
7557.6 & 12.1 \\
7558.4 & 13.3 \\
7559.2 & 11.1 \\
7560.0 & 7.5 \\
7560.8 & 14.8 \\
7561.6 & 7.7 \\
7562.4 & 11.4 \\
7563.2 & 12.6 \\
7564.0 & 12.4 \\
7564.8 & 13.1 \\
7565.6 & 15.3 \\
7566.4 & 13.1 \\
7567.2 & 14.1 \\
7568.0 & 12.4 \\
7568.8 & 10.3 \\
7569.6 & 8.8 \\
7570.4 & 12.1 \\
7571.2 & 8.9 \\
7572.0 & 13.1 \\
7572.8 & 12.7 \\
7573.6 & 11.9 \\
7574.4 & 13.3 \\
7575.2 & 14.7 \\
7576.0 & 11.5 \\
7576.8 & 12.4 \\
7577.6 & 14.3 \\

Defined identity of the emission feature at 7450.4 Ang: H-alpha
